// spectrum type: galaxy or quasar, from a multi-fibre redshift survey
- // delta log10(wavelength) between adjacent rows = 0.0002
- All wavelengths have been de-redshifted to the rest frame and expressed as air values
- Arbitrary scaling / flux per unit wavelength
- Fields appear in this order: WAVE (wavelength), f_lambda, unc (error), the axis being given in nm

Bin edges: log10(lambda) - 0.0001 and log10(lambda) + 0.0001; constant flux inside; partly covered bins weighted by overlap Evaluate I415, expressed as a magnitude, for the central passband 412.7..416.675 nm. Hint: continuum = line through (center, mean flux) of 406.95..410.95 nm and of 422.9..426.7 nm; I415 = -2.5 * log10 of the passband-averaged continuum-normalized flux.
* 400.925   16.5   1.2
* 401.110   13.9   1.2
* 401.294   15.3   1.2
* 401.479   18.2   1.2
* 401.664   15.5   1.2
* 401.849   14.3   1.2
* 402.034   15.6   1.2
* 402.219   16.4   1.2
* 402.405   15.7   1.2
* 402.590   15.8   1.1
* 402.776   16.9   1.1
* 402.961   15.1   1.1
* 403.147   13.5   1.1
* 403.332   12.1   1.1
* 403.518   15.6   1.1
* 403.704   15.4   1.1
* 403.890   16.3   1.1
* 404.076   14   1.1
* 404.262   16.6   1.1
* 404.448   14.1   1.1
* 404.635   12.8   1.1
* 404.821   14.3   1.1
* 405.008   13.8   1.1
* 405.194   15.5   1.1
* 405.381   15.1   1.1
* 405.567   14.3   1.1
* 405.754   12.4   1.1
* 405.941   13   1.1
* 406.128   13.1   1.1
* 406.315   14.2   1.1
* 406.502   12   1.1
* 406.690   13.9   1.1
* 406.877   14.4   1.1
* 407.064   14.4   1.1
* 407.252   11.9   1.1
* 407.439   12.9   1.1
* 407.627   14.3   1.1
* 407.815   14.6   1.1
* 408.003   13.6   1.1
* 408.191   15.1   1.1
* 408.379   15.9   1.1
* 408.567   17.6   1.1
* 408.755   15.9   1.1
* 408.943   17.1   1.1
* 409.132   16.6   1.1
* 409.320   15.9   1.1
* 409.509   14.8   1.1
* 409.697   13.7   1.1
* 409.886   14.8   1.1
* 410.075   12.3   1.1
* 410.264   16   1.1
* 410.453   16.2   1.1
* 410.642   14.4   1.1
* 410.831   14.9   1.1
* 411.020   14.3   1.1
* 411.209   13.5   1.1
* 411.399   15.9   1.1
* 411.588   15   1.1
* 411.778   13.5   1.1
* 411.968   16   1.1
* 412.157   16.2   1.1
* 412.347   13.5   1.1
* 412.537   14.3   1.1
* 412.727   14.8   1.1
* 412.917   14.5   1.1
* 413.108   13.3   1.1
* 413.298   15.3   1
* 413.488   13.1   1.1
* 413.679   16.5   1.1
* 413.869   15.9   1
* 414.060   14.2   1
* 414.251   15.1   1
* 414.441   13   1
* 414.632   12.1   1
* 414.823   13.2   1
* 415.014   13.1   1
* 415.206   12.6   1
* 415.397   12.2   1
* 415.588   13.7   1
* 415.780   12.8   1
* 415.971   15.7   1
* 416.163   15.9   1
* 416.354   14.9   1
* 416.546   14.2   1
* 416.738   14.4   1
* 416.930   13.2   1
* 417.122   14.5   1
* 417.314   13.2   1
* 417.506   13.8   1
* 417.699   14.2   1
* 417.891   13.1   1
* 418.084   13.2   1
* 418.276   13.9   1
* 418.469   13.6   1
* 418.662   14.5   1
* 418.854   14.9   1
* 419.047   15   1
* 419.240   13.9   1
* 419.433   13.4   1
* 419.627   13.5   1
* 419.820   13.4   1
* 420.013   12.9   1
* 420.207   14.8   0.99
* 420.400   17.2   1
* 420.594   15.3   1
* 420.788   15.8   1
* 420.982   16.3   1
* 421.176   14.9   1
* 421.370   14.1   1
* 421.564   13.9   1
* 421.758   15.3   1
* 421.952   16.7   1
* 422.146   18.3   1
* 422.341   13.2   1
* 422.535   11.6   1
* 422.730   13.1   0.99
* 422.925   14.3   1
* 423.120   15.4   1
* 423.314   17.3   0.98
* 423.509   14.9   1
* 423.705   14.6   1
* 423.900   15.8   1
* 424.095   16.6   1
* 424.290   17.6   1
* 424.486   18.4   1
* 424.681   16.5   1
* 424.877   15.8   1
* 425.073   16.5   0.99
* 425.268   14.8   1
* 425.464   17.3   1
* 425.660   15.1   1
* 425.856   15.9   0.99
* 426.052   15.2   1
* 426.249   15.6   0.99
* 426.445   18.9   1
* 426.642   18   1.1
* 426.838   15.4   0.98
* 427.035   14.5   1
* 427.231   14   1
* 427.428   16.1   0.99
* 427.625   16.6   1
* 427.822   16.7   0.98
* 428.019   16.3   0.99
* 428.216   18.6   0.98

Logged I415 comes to 0.10 mag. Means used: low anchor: 14.9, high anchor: 16.2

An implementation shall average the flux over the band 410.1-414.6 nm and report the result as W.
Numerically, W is 14.7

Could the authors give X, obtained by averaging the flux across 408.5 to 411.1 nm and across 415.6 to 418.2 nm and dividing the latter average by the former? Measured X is 0.92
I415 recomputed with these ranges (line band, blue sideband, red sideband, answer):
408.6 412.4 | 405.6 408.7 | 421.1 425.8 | -0.06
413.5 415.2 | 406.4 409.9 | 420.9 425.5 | 0.08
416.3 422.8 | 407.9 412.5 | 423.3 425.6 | 0.11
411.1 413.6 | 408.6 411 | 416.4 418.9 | 0.02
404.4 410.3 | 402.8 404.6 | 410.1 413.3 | 0.03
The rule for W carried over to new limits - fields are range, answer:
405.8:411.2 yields 14.5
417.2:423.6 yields 14.5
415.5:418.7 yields 14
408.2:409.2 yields 16.5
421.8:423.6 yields 15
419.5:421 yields 14.8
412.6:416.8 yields 14.1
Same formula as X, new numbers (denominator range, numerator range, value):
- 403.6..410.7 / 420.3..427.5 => 1.08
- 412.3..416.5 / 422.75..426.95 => 1.14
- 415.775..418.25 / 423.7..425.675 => 1.16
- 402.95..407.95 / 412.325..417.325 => 1.00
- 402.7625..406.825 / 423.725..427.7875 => 1.14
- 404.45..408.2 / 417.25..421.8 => 1.04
